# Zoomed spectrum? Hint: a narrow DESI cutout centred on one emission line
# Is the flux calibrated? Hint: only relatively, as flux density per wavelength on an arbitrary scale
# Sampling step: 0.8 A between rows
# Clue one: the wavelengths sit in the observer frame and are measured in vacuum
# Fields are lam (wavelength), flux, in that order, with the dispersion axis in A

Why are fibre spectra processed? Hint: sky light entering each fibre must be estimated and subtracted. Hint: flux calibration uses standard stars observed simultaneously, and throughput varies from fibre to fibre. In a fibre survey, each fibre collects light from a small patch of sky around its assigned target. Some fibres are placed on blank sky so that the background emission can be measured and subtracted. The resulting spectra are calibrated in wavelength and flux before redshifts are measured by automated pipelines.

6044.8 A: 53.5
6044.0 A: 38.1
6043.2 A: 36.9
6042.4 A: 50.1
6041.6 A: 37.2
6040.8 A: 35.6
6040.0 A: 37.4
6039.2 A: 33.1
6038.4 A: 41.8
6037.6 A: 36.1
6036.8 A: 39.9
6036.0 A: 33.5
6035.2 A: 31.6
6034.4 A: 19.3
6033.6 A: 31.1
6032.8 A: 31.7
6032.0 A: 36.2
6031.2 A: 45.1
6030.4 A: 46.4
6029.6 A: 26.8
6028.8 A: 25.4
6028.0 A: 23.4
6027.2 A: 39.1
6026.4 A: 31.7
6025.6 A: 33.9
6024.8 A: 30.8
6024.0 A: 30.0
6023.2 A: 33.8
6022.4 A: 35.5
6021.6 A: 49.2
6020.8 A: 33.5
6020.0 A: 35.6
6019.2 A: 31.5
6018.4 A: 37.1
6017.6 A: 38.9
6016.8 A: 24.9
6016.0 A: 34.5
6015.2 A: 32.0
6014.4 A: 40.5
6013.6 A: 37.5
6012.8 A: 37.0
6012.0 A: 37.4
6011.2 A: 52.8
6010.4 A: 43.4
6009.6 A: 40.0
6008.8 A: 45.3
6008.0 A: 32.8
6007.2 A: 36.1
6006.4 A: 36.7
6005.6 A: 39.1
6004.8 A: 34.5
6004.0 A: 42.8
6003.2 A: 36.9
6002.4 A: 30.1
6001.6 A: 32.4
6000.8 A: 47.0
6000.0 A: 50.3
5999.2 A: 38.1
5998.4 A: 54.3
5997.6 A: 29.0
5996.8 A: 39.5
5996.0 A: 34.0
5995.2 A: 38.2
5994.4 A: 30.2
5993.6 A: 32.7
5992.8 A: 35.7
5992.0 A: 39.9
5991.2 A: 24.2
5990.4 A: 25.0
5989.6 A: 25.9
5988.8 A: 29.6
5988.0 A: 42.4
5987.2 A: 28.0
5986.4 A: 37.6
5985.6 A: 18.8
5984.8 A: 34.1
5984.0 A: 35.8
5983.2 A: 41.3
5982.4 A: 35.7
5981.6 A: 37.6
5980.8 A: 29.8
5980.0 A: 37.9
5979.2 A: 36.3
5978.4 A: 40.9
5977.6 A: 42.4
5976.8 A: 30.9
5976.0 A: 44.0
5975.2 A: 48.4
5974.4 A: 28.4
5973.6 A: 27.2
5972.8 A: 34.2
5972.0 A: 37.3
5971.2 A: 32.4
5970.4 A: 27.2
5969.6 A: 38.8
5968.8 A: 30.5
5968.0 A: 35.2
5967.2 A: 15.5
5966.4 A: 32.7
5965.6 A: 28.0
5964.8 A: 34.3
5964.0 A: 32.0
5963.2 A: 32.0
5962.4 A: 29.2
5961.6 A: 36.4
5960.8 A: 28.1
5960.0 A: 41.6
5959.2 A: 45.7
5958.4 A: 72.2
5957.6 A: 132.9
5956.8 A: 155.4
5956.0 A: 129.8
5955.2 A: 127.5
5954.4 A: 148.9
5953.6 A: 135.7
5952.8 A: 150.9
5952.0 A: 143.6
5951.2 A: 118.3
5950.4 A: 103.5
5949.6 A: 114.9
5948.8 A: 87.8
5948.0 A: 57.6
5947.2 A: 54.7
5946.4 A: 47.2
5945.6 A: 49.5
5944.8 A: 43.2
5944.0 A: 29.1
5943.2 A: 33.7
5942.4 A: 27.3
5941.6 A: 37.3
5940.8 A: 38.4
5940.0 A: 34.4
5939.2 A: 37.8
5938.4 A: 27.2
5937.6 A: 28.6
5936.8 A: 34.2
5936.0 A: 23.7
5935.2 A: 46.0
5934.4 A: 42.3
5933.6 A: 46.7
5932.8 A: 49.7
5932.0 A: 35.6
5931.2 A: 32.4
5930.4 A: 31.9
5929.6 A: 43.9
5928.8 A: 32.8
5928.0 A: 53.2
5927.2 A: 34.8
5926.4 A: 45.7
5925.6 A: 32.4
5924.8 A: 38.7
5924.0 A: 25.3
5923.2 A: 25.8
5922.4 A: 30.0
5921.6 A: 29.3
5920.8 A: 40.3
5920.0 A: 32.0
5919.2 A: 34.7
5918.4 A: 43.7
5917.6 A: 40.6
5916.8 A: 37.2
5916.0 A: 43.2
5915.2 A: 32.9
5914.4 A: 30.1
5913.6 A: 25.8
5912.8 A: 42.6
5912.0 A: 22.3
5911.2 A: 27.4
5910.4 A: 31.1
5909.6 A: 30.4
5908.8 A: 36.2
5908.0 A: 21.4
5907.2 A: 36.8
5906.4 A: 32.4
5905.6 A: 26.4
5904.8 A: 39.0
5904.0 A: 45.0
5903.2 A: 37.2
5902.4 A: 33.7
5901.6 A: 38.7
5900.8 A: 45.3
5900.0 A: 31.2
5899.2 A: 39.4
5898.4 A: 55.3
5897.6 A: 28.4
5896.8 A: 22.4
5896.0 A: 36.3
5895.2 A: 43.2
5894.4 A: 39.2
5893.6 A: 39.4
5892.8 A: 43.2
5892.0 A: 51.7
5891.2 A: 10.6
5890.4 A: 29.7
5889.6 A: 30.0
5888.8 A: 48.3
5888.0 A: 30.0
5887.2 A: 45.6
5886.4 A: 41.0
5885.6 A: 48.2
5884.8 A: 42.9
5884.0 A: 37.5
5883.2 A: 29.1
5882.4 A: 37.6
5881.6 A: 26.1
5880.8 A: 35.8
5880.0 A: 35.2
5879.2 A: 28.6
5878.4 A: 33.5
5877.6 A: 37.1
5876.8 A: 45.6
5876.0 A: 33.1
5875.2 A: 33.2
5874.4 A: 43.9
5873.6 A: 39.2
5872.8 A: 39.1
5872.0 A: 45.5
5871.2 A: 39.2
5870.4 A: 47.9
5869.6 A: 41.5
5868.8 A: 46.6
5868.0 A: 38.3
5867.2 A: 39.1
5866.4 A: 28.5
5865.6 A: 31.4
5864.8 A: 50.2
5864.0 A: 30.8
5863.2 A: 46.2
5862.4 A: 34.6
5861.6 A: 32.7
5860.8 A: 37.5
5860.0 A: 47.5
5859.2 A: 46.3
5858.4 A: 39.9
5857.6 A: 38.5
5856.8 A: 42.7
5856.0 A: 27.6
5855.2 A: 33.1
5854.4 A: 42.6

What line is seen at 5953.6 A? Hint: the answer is [O II]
